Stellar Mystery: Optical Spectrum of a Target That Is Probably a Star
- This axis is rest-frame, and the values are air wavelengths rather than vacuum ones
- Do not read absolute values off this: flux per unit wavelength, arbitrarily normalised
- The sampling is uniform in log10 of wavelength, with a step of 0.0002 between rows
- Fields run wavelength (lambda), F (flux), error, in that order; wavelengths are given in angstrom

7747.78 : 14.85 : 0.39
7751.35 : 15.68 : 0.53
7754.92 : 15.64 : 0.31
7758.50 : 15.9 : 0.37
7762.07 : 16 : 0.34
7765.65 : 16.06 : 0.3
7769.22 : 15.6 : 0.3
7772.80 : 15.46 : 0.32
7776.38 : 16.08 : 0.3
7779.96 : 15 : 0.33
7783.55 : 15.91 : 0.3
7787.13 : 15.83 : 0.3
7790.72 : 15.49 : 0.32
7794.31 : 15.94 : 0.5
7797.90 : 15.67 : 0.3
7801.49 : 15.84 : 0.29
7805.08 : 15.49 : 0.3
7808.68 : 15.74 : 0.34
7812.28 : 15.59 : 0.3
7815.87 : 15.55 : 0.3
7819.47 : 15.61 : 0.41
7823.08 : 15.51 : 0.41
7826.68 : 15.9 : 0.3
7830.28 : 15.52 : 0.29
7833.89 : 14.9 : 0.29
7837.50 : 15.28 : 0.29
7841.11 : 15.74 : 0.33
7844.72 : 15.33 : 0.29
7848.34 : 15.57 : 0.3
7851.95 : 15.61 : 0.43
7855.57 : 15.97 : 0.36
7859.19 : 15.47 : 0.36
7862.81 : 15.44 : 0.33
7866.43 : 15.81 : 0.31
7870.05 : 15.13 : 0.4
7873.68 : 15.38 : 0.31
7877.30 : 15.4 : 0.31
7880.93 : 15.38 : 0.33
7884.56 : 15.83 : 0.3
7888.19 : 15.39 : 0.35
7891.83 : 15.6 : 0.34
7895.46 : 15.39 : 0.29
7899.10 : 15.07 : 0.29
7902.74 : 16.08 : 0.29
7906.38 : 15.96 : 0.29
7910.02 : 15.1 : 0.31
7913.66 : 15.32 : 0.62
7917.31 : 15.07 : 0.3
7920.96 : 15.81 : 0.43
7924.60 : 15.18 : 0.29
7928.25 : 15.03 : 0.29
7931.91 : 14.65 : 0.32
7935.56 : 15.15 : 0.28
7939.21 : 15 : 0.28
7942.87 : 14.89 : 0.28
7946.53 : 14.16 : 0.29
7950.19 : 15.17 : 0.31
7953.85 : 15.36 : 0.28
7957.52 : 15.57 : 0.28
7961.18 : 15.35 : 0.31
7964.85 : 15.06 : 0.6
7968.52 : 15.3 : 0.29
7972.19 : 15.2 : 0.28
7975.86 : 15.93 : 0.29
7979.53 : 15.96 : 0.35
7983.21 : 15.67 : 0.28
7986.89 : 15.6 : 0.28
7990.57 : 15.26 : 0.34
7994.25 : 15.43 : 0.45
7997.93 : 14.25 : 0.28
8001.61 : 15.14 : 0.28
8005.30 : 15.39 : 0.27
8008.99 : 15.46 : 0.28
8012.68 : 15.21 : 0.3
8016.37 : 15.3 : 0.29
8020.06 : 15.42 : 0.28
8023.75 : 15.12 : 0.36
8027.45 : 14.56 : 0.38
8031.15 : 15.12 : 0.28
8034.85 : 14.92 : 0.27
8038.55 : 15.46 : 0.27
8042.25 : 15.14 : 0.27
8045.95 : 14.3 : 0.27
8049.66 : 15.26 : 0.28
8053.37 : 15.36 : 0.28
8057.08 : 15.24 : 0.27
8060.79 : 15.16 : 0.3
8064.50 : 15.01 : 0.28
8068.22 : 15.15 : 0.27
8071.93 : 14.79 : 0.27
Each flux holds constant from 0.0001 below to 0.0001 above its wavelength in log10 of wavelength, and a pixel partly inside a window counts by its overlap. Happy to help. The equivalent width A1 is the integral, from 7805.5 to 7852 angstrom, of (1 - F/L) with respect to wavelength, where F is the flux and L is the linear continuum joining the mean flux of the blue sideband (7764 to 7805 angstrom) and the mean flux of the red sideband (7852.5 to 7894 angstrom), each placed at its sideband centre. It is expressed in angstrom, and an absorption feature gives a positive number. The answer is 0.3 angstrom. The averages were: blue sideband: 15.7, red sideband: 15.5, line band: 15.5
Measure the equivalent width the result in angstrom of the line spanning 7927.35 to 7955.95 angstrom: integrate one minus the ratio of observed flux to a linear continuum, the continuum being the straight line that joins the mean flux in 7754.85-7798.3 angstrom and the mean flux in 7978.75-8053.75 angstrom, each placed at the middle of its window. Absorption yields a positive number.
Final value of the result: 0.8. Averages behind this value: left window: 15.7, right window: 15.2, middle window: 14.9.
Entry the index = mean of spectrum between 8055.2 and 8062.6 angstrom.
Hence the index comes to 15.2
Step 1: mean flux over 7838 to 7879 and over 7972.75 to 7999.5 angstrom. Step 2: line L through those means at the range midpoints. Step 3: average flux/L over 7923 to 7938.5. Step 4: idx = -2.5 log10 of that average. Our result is 0.03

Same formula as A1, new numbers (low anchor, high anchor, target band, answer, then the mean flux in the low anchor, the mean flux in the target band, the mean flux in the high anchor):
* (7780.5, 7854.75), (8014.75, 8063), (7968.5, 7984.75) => -0.4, 15.6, 15.6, 15.1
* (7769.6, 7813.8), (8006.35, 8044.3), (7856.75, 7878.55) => 0.1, 15.7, 15.5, 15.2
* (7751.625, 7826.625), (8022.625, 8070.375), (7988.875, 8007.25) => 0.1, 15.7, 15.1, 15.1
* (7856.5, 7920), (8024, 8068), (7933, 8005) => 0.1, 15.5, 15.2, 15.1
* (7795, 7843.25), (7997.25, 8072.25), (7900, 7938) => 0.1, 15.6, 15.3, 15.1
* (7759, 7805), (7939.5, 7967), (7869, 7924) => -0.6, 15.7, 15.5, 15.1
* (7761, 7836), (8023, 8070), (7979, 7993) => -0.4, 15.6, 15.6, 15.1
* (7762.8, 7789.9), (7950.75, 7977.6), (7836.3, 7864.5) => 0.0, 15.7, 15.6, 15.4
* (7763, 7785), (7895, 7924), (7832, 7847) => 0.3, 15.7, 15.3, 15.5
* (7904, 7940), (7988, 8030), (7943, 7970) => 0.2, 15.2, 15.1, 15.1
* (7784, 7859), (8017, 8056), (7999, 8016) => -0.1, 15.6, 15.2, 15.1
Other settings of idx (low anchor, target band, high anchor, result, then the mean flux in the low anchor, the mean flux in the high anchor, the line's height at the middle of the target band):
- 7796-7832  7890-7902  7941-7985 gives 0.00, 15.6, 15.3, 15.5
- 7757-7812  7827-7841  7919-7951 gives 0.01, 15.7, 15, 15.5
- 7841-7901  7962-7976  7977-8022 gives 0.01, 15.5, 15.4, 15.4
